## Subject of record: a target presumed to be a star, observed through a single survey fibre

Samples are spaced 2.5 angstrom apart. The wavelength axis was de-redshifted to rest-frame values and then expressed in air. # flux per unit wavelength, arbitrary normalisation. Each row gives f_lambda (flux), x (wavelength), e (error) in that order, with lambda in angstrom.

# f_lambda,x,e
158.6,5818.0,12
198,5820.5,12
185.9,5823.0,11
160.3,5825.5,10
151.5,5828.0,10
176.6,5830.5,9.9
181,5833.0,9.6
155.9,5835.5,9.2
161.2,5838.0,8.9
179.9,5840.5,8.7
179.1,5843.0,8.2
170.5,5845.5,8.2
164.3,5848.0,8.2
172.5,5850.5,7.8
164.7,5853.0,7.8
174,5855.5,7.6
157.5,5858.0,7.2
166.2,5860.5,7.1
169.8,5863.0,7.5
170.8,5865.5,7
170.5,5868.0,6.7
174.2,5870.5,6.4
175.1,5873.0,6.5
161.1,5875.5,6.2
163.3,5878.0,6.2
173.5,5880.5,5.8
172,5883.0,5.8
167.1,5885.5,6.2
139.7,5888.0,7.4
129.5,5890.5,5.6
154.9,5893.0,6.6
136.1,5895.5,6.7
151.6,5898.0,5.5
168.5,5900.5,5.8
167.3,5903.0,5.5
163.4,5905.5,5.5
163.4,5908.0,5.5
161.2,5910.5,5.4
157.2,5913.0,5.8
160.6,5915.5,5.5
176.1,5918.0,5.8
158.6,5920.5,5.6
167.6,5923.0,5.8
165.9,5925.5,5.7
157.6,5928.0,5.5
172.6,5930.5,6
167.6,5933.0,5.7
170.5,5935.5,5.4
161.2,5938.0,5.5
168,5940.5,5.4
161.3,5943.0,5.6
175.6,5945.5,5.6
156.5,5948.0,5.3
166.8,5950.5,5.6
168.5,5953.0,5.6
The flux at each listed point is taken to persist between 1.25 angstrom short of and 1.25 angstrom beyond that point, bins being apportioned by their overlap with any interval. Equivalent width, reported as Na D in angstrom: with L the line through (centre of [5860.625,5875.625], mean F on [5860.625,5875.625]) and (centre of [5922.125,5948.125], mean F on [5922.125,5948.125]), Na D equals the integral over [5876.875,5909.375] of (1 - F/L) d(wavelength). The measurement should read 2.2 angstrom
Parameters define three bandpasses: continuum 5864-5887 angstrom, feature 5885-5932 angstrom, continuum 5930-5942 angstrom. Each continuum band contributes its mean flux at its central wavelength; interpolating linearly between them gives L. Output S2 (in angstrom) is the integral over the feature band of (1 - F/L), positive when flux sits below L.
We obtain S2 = 2.7 angstrom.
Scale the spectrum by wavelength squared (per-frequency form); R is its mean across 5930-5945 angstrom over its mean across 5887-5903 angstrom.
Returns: 1.14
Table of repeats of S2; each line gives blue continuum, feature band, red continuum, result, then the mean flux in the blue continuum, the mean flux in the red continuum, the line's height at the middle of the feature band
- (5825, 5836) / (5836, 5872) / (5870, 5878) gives -0.42 angstrom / 166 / 169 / 167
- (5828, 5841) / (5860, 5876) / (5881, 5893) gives -1.12 angstrom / 169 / 154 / 159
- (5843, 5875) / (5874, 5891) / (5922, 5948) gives 0.90 angstrom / 169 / 166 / 168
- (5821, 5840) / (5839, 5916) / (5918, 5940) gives 1.73 angstrom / 169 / 166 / 168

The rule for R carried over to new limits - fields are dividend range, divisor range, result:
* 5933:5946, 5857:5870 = 1.02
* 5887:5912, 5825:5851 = 0.93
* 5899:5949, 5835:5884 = 1.00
